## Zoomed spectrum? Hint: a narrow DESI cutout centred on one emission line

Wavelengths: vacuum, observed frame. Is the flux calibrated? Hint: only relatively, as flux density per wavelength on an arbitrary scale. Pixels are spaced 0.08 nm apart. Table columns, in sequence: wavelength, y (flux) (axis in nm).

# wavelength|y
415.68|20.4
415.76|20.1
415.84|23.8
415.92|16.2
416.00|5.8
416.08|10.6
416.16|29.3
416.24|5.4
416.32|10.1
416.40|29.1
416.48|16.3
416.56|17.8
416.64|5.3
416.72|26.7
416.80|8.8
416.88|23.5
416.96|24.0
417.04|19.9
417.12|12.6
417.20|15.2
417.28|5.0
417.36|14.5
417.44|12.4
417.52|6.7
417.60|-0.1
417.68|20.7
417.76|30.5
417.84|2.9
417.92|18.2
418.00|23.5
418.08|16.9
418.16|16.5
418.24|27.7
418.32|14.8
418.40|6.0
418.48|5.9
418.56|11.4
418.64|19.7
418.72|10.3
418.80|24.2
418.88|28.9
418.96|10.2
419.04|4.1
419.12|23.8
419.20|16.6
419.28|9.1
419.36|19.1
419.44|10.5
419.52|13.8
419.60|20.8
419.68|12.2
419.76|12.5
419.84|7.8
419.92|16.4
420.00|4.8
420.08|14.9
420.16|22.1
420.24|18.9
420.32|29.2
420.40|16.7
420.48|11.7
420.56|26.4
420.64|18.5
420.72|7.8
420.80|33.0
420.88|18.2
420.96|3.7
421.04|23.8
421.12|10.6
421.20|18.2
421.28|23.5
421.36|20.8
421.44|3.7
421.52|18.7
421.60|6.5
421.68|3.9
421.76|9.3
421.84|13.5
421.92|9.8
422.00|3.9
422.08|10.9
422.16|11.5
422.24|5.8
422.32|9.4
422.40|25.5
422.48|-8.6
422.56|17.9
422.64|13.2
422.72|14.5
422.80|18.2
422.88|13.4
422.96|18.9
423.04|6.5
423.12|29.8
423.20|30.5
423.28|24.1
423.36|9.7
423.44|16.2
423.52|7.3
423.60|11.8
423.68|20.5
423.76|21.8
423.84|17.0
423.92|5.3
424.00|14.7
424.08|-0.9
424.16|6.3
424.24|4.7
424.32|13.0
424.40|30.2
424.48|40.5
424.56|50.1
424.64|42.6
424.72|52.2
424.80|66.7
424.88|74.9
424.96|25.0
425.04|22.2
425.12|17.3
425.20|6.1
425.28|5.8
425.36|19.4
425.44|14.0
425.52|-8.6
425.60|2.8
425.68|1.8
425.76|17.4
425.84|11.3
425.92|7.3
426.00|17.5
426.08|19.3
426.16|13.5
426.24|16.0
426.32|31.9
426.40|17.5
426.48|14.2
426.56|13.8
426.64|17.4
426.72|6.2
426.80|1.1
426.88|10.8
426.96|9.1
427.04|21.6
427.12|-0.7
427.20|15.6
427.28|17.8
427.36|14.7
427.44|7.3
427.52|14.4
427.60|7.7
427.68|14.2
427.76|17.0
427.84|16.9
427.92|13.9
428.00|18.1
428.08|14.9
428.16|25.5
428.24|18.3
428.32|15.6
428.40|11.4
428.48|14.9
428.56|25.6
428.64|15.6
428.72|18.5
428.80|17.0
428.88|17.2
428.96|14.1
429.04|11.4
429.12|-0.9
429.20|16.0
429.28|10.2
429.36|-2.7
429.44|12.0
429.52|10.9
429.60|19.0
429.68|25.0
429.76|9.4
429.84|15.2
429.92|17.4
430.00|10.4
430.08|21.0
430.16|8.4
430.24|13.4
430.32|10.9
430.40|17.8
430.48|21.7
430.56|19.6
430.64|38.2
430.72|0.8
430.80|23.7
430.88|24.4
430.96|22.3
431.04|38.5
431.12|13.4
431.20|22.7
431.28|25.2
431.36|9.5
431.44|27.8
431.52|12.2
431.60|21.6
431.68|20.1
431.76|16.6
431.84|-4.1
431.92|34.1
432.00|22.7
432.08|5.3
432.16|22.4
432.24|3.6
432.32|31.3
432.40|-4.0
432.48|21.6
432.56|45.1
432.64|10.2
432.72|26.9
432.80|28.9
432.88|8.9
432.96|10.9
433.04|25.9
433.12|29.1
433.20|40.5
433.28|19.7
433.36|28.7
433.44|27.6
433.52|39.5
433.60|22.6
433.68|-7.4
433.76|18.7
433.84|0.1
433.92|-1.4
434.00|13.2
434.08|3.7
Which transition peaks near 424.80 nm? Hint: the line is [O II]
